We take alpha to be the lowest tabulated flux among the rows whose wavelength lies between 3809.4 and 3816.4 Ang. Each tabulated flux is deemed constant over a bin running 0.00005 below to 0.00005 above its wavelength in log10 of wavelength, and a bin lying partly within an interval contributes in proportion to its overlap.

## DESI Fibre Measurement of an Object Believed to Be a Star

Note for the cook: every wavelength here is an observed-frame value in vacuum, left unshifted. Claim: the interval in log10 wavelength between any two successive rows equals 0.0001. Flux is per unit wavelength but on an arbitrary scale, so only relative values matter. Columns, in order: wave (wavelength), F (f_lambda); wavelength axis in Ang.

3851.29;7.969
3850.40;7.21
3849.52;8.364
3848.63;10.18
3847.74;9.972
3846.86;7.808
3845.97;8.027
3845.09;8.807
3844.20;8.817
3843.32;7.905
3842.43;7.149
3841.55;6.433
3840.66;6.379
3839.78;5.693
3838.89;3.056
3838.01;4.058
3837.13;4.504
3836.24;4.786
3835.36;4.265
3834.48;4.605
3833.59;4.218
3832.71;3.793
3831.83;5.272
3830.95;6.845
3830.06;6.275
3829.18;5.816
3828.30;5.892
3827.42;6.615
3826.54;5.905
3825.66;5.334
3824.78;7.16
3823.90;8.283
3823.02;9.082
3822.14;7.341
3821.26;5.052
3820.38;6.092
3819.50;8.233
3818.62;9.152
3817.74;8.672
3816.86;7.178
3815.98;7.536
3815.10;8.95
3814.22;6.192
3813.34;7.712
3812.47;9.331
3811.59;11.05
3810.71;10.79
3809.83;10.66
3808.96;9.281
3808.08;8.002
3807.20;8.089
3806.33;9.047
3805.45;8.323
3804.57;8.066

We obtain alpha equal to 6.192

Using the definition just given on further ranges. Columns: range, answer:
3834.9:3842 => 3.056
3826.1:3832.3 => 5.272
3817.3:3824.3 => 5.052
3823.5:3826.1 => 5.334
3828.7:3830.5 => 5.816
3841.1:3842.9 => 6.433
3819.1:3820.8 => 6.092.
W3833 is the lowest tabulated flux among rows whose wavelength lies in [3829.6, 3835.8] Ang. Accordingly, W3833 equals 3.793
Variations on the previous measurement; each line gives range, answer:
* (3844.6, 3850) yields 7.808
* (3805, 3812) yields 8.002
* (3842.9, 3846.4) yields 7.905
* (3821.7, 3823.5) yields 7.341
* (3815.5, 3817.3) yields 7.178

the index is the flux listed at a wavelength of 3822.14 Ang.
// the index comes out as 7.341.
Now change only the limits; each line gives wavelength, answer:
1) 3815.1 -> 8.95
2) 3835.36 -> 4.265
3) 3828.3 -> 5.892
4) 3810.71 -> 10.79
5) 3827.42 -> 6.615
